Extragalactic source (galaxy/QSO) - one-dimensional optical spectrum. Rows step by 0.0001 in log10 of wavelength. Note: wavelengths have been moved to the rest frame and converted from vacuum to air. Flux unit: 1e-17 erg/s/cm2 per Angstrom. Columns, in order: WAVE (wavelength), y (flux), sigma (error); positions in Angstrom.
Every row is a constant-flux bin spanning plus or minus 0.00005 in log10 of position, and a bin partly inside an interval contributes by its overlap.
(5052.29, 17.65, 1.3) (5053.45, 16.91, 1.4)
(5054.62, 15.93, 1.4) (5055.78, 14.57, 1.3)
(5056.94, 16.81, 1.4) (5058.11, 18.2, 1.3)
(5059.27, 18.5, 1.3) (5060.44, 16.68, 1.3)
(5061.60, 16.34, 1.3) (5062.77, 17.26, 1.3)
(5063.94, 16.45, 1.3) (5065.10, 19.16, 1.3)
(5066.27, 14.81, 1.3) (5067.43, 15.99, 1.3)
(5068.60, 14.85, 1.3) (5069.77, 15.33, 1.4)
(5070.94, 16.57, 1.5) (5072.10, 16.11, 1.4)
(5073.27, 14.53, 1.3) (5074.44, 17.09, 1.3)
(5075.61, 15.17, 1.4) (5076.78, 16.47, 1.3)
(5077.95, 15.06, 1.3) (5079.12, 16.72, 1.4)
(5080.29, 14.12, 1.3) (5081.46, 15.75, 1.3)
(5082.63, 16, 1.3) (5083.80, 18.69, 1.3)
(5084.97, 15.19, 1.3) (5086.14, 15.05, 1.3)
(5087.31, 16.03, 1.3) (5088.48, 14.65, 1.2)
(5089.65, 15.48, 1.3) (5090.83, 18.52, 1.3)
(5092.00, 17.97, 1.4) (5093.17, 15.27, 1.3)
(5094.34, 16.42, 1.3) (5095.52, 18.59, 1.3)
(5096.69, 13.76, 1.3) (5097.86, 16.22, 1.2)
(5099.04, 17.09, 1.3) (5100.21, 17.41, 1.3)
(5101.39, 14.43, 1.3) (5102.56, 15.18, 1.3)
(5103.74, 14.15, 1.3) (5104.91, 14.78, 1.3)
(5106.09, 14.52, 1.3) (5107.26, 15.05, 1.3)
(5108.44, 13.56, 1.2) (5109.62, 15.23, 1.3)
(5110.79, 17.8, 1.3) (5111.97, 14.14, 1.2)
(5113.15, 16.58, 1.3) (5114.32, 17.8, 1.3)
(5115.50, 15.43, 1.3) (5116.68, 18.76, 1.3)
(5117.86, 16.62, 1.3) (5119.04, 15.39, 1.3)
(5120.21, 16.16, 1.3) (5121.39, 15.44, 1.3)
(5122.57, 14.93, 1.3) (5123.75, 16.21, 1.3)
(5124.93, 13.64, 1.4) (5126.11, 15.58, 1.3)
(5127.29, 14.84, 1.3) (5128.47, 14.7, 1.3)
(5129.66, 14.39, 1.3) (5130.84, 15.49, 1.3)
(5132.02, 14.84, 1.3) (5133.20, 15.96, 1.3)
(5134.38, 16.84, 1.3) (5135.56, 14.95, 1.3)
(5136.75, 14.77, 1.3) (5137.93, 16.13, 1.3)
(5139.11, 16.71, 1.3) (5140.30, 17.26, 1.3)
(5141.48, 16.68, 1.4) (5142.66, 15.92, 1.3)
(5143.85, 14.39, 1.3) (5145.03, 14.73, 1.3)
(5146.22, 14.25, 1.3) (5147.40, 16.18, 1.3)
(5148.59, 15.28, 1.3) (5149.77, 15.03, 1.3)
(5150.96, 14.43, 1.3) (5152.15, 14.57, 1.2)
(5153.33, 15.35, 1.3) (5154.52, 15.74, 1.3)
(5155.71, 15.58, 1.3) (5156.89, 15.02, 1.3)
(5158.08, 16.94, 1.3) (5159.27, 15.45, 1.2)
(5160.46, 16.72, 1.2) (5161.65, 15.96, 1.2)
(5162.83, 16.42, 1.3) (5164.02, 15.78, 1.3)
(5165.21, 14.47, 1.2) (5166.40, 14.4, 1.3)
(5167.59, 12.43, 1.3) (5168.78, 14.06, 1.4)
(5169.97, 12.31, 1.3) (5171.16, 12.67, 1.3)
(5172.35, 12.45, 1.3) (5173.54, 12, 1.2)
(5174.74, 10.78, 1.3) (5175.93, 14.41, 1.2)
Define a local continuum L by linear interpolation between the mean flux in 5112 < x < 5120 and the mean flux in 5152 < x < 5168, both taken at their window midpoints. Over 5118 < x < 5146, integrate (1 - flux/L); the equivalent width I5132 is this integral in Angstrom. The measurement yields 1.15 Angstrom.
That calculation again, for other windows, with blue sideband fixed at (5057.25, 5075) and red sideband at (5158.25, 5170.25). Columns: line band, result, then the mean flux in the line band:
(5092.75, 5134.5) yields 0.33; 15.6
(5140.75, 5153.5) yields 0.03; 15.2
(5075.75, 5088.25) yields 0.32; 15.8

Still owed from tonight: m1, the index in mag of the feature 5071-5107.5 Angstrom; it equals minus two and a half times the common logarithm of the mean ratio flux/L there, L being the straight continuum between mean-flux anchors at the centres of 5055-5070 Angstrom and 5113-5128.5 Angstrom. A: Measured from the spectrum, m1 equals 0.026 mag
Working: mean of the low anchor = 16.6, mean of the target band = 15.9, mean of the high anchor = 15.9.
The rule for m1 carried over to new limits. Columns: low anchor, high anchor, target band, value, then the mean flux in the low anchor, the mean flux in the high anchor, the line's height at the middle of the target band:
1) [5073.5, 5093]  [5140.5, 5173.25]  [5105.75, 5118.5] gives -0.02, 16.1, 14.9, 15.6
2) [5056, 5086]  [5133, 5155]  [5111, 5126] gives -0.01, 16.3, 15.5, 15.8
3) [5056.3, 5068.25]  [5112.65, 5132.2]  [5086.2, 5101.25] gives 0.00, 17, 15.7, 16.3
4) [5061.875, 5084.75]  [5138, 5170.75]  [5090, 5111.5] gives 0.00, 16.1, 15.3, 15.8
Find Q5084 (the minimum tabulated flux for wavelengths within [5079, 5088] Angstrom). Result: 14.12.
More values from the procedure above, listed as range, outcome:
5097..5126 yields 13.56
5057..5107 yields 13.76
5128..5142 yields 14.39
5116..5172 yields 12.31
